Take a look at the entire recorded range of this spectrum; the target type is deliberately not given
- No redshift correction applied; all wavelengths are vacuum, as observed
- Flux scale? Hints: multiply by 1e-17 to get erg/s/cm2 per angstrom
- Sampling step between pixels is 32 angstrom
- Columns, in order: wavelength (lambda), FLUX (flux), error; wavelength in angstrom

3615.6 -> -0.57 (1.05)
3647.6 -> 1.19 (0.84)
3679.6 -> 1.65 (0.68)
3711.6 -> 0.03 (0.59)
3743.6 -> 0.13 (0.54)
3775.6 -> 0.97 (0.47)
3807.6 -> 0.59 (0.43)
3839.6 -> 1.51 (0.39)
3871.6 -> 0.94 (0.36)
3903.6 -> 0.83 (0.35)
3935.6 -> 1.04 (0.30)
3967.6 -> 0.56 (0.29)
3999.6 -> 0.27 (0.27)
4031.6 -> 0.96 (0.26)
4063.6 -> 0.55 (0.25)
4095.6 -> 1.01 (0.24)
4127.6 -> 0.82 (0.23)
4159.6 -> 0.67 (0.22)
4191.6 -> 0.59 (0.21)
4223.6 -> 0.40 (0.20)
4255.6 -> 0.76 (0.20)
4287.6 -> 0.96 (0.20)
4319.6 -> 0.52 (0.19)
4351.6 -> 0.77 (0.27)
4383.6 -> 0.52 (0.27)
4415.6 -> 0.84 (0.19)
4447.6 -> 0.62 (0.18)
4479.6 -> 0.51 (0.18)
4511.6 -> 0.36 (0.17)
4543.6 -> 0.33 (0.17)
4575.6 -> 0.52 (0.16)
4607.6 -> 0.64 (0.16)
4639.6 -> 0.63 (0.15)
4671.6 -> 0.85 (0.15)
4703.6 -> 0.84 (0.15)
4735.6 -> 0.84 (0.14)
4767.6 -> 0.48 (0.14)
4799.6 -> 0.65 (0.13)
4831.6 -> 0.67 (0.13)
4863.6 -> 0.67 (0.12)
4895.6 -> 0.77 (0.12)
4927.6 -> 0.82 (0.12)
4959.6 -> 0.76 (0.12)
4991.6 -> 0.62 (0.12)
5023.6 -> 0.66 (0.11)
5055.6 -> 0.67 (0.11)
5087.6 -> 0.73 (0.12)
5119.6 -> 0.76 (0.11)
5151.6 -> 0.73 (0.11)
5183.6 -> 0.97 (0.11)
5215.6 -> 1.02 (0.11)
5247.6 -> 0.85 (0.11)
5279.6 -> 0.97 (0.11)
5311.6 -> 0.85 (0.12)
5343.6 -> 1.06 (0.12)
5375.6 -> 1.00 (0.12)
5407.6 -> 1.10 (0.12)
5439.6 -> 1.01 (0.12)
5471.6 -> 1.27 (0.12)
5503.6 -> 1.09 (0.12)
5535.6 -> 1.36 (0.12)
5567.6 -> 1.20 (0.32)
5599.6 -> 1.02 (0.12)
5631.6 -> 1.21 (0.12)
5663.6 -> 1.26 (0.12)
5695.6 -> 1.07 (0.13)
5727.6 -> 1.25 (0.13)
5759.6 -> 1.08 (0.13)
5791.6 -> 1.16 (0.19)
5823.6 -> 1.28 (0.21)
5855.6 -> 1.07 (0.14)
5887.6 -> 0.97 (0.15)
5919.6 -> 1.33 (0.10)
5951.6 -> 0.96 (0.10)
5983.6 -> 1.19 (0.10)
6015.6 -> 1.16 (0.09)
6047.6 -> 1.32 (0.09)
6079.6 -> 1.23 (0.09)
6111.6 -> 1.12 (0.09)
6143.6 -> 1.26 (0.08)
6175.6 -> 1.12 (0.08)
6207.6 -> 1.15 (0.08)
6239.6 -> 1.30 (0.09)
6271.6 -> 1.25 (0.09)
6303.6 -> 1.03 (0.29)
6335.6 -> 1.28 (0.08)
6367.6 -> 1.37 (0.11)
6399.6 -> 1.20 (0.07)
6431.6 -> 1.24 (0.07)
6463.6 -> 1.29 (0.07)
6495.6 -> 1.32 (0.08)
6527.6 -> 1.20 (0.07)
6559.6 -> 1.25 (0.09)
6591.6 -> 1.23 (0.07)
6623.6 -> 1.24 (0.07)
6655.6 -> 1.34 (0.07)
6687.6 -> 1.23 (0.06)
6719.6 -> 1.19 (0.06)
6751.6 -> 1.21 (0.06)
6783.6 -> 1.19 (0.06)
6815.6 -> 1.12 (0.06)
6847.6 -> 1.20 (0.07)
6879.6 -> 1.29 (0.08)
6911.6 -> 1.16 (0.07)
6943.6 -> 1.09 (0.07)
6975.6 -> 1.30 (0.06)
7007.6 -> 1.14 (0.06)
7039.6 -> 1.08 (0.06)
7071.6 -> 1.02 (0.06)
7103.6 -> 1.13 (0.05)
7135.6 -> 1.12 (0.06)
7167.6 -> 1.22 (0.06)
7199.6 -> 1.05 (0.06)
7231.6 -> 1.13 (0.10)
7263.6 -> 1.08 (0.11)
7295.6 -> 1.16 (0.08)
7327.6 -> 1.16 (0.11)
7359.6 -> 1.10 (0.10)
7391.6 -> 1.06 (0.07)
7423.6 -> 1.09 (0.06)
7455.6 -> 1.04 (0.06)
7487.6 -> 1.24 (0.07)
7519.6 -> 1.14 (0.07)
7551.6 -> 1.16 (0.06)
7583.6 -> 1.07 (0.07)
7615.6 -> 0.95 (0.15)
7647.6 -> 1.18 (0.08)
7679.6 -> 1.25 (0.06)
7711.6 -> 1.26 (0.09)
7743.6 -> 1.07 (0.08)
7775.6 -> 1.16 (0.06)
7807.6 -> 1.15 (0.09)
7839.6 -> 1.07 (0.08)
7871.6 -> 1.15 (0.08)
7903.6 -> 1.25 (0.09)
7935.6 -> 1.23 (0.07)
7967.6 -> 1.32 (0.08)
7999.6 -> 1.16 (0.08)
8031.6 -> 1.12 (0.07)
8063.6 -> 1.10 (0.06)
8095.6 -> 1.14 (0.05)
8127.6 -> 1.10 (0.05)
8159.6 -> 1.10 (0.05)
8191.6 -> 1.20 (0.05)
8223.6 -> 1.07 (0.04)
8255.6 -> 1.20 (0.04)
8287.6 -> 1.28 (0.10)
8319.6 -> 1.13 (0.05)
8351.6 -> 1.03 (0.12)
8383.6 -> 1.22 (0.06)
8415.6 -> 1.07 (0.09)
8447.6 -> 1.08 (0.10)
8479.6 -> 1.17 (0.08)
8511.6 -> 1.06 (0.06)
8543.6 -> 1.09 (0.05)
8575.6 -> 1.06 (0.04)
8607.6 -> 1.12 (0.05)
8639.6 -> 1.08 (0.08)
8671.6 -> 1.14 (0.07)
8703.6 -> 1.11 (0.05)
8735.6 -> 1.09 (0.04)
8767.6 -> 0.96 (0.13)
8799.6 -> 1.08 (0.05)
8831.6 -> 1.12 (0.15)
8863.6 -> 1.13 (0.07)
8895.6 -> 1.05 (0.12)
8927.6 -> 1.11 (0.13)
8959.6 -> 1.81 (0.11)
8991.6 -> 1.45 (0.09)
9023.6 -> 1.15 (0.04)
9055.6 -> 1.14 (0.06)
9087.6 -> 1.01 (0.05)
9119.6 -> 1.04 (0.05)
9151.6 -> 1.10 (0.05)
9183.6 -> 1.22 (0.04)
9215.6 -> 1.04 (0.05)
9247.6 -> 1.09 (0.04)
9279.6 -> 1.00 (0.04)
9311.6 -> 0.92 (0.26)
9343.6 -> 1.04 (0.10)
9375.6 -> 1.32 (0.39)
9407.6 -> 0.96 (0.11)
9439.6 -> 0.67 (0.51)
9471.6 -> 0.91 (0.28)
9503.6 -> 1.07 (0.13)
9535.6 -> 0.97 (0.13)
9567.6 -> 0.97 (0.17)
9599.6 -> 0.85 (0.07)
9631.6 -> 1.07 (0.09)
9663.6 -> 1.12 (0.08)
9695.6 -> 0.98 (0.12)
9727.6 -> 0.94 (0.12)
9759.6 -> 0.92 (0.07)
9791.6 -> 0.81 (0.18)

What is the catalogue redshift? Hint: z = 0.366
